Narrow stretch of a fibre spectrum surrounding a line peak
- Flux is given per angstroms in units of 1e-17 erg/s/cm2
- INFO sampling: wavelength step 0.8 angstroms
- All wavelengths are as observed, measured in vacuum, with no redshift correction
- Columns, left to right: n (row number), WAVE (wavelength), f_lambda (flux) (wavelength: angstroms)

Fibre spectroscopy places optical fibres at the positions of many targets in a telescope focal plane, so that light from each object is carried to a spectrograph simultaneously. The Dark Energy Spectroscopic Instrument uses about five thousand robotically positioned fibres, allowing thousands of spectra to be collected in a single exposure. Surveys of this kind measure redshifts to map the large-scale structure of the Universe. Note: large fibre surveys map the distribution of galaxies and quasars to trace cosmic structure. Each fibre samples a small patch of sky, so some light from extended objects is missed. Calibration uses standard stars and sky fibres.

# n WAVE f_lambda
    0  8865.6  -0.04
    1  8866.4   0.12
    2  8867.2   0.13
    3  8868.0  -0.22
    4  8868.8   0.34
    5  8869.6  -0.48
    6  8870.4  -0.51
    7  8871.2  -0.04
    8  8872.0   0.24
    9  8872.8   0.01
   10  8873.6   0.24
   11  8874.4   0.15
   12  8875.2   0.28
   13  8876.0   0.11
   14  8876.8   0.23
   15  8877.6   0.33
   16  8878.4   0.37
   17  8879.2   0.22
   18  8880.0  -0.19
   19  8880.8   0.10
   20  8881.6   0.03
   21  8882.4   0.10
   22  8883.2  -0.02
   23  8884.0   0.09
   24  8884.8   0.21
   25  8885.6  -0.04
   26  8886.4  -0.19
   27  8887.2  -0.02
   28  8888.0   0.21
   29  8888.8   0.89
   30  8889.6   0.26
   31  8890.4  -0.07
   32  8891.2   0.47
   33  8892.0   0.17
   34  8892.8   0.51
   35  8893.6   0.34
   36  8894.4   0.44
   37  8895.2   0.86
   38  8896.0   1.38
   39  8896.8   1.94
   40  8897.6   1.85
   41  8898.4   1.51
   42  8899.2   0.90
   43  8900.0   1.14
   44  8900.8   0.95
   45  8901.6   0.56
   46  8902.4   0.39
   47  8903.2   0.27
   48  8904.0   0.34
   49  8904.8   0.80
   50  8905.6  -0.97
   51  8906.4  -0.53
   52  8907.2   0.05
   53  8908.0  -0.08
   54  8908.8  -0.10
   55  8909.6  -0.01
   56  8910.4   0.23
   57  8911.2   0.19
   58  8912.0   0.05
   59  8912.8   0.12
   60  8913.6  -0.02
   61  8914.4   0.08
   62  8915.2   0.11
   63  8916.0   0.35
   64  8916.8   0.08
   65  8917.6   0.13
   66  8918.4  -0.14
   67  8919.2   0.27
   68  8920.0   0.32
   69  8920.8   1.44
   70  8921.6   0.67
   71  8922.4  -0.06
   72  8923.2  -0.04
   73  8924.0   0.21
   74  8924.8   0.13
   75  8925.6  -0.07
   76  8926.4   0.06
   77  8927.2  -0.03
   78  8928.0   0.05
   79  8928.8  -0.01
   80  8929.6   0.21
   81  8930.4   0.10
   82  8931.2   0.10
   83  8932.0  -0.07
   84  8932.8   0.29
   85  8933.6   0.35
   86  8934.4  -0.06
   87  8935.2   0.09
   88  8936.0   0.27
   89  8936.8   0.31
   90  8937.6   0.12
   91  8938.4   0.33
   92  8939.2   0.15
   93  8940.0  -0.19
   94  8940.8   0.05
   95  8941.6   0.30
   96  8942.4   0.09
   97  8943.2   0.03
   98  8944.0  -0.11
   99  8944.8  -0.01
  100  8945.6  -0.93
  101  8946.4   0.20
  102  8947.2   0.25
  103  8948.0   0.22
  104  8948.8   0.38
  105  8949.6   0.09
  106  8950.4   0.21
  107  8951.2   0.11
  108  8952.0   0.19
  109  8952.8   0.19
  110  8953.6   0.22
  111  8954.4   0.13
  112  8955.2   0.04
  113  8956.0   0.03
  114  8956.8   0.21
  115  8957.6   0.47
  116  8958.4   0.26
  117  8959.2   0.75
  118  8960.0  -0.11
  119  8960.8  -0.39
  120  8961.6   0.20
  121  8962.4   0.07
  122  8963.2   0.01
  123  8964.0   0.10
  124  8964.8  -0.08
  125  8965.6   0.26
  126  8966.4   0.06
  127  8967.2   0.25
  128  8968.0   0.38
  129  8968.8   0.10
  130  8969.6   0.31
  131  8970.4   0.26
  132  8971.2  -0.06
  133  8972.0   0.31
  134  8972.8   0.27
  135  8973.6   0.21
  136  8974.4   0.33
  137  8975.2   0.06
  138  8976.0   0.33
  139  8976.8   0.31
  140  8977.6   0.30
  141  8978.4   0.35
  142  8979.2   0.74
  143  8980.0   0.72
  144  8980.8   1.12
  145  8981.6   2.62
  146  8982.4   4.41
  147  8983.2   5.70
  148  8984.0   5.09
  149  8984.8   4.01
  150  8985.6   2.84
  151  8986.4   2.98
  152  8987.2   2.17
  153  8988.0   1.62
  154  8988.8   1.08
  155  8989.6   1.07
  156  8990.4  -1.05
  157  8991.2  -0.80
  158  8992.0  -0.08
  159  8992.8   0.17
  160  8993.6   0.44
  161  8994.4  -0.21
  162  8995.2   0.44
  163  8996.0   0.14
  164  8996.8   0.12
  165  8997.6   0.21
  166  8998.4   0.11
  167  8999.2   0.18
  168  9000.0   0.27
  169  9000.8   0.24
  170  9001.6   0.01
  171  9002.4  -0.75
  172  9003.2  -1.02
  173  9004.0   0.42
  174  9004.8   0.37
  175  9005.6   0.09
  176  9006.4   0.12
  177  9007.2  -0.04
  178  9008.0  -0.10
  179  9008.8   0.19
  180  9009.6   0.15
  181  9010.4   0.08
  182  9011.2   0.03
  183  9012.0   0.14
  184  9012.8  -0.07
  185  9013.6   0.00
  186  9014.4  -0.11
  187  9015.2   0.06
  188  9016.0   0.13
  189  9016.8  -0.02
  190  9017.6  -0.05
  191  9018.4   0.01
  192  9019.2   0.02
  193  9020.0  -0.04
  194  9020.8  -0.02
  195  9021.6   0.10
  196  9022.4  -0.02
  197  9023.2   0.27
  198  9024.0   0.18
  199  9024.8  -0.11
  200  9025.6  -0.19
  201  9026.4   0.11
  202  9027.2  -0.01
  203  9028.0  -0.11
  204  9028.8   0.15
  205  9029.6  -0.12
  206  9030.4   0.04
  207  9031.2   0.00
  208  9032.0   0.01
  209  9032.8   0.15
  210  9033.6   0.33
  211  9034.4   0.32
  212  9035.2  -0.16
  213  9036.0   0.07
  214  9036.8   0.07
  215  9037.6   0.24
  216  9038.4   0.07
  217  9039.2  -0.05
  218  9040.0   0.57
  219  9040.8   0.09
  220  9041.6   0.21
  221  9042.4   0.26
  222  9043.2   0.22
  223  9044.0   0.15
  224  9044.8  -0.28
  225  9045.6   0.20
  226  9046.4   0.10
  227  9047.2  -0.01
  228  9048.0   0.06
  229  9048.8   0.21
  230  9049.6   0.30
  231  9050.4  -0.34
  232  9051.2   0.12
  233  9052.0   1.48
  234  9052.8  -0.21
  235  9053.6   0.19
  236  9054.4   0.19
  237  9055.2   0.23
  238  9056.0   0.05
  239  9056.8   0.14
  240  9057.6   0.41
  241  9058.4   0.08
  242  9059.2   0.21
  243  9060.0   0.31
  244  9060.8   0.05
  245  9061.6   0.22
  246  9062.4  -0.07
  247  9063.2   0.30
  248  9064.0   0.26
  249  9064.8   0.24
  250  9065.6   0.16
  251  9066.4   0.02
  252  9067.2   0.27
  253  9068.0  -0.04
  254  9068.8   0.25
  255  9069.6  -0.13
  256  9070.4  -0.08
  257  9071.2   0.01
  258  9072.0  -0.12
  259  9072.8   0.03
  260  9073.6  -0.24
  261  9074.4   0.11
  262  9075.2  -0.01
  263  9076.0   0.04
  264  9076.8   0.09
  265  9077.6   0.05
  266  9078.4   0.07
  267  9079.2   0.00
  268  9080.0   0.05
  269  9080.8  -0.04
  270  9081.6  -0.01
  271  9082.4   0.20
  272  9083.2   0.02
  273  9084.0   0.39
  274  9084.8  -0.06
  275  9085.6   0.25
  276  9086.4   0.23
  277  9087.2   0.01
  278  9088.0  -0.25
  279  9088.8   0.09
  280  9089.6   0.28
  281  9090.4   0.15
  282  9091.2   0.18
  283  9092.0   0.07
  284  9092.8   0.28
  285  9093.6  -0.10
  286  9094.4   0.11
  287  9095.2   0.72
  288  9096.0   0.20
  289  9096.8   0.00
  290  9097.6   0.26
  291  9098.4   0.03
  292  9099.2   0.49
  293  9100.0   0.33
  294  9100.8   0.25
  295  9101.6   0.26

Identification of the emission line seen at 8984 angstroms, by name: [O III]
